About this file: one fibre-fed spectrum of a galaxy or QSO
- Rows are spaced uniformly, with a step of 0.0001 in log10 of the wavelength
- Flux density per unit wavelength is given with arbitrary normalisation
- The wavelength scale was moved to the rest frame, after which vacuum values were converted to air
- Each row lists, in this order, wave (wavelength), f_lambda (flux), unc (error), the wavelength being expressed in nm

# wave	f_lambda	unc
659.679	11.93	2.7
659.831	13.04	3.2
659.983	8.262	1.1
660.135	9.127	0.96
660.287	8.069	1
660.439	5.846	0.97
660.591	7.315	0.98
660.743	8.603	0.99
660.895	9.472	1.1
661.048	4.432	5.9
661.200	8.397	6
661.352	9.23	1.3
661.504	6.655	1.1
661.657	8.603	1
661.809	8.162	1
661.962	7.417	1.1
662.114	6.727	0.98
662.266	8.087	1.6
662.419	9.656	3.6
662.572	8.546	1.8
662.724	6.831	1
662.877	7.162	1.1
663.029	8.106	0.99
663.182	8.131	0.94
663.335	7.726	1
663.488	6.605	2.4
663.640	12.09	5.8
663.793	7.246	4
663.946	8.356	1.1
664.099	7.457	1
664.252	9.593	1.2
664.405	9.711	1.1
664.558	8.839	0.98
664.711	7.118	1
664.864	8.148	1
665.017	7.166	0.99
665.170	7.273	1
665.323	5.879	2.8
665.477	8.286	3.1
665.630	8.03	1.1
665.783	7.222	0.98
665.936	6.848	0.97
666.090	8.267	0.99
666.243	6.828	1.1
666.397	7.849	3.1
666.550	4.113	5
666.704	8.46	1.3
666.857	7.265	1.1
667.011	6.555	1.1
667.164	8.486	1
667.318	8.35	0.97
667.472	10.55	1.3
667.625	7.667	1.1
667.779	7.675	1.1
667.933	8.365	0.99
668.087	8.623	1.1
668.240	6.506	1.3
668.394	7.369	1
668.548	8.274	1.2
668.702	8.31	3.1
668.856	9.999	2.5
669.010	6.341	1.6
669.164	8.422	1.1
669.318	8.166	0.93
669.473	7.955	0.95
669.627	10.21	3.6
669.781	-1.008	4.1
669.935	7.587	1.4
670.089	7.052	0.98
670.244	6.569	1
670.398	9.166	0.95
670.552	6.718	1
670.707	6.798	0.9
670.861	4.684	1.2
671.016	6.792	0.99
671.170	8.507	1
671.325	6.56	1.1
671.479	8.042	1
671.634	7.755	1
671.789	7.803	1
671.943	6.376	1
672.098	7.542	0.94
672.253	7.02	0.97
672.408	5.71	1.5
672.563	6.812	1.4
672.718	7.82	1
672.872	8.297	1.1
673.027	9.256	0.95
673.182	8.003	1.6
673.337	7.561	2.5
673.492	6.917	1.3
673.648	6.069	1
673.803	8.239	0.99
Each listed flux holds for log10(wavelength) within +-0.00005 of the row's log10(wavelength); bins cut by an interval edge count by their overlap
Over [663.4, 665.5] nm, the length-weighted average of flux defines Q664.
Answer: 8.12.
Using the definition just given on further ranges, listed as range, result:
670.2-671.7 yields 7.17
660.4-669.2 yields 7.86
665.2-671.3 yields 7.42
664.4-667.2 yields 7.42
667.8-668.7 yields 7.86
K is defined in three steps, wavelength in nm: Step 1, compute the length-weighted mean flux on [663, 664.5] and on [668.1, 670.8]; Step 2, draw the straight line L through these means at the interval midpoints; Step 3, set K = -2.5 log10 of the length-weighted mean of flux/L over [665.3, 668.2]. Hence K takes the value 0.03 mag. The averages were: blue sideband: 8.52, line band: 7.67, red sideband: 7.34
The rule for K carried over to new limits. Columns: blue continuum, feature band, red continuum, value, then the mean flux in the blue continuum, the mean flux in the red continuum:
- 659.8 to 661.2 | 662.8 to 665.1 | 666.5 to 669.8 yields -0.039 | 8.09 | 7.75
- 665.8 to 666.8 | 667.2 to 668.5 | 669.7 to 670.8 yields -0.212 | 7.07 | 6.12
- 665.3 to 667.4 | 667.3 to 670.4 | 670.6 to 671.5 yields -0.087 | 7.36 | 6.82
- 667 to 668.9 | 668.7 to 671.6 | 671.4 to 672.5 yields 0.069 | 8.24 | 7.17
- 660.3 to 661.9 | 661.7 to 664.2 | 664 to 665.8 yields -0.033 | 7.68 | 7.92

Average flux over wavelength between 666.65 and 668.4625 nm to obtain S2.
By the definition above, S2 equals 7.99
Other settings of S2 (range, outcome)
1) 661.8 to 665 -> 8.16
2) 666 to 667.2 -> 7.18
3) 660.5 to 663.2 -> 7.85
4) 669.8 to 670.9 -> 6.6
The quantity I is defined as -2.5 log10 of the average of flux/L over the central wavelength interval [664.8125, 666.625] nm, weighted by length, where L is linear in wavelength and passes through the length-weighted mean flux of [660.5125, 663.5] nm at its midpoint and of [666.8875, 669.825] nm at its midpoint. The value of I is 0.10 mag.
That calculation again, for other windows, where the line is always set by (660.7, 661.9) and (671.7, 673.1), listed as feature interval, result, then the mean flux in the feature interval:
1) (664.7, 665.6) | 0.05 mag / 7.36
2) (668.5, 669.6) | -0.10 mag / 8.29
